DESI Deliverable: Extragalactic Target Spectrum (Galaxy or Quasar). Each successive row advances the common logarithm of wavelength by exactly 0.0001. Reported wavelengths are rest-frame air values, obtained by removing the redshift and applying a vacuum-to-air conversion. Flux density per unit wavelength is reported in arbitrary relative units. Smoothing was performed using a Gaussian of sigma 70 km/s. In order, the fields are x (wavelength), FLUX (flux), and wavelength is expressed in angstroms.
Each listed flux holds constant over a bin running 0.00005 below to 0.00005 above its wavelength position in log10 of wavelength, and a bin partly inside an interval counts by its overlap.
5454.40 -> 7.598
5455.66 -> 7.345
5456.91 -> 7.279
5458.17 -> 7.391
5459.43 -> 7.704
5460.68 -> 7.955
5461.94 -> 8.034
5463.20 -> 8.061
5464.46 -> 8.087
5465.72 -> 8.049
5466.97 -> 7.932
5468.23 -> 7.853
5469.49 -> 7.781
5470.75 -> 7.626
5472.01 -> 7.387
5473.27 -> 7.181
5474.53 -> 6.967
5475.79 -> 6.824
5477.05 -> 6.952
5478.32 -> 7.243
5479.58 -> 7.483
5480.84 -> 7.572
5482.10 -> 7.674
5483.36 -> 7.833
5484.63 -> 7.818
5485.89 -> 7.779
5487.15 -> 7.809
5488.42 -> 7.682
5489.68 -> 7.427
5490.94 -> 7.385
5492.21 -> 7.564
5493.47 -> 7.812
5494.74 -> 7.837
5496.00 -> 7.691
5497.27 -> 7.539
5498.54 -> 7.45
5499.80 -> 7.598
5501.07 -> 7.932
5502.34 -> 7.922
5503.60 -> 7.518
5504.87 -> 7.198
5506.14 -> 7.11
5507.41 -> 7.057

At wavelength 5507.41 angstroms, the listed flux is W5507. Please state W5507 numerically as 7.057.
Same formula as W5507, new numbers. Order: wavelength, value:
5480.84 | 7.572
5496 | 7.691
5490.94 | 7.385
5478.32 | 7.243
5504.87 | 7.198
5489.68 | 7.427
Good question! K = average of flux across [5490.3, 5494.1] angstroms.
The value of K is 7.59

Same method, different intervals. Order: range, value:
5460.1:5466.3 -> 8.03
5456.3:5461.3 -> 7.58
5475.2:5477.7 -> 6.87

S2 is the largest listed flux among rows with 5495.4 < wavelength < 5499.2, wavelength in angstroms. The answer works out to 7.691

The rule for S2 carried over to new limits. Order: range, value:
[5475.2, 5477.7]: 6.952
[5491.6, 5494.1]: 7.812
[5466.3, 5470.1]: 7.932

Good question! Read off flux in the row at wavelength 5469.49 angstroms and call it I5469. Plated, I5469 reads 7.781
